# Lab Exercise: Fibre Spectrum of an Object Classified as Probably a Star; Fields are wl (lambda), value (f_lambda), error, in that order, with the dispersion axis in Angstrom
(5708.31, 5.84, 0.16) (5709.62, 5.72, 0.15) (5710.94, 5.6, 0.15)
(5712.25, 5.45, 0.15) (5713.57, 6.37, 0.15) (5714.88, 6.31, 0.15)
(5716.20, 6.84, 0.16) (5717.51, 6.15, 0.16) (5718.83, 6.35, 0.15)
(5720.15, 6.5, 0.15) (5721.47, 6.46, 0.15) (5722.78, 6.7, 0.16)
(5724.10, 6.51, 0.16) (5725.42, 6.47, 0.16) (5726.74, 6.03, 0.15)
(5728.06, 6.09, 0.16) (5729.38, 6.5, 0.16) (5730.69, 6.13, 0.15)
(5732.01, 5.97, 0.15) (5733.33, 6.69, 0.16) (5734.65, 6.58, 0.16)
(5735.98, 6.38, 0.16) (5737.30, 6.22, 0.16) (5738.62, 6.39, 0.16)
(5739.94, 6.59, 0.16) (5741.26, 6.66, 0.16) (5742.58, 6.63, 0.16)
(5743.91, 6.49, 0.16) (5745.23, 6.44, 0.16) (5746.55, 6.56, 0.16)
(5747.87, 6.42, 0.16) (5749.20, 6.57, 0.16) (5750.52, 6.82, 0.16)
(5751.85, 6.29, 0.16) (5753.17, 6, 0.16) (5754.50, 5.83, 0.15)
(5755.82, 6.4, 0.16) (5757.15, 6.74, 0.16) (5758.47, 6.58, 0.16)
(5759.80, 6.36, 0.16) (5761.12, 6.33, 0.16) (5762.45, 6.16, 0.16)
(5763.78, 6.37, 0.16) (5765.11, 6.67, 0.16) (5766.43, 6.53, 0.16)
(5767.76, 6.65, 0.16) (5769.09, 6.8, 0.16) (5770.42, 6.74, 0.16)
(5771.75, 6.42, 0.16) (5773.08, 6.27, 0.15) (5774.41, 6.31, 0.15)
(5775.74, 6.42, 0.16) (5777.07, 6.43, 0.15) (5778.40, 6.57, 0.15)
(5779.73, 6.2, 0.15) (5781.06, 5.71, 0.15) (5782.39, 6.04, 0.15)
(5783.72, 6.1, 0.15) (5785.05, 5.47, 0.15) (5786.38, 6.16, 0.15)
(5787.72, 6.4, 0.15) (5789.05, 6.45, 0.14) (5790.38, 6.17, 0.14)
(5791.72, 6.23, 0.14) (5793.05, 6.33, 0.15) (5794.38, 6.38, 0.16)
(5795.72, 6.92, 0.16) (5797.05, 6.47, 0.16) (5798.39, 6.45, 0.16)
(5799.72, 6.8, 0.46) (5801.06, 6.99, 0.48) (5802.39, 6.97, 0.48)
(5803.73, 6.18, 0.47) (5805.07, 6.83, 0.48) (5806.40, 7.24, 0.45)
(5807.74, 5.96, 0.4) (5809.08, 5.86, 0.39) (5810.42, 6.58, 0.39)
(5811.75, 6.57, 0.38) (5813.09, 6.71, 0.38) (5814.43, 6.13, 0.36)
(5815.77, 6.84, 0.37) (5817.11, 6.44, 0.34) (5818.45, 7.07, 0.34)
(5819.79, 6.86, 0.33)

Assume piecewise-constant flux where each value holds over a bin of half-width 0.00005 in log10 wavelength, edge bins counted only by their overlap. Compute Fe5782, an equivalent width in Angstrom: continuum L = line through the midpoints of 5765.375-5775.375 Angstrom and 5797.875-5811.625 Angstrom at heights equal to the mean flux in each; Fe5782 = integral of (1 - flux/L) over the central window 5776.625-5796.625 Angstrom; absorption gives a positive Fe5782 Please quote 1.0 Angstrom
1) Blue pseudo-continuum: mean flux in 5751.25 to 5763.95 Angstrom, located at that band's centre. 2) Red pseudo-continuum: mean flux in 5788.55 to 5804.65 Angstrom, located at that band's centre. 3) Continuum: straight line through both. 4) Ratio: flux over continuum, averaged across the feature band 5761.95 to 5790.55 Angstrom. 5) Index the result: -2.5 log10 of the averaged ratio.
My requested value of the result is 0.02 mag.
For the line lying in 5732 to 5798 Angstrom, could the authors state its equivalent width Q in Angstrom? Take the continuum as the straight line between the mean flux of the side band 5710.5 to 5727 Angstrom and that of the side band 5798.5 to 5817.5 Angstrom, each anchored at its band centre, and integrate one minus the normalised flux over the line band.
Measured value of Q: 0.6 Angstrom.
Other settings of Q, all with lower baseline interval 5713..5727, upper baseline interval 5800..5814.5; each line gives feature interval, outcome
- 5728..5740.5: 0.2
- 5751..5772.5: 0.2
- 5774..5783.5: 0.4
